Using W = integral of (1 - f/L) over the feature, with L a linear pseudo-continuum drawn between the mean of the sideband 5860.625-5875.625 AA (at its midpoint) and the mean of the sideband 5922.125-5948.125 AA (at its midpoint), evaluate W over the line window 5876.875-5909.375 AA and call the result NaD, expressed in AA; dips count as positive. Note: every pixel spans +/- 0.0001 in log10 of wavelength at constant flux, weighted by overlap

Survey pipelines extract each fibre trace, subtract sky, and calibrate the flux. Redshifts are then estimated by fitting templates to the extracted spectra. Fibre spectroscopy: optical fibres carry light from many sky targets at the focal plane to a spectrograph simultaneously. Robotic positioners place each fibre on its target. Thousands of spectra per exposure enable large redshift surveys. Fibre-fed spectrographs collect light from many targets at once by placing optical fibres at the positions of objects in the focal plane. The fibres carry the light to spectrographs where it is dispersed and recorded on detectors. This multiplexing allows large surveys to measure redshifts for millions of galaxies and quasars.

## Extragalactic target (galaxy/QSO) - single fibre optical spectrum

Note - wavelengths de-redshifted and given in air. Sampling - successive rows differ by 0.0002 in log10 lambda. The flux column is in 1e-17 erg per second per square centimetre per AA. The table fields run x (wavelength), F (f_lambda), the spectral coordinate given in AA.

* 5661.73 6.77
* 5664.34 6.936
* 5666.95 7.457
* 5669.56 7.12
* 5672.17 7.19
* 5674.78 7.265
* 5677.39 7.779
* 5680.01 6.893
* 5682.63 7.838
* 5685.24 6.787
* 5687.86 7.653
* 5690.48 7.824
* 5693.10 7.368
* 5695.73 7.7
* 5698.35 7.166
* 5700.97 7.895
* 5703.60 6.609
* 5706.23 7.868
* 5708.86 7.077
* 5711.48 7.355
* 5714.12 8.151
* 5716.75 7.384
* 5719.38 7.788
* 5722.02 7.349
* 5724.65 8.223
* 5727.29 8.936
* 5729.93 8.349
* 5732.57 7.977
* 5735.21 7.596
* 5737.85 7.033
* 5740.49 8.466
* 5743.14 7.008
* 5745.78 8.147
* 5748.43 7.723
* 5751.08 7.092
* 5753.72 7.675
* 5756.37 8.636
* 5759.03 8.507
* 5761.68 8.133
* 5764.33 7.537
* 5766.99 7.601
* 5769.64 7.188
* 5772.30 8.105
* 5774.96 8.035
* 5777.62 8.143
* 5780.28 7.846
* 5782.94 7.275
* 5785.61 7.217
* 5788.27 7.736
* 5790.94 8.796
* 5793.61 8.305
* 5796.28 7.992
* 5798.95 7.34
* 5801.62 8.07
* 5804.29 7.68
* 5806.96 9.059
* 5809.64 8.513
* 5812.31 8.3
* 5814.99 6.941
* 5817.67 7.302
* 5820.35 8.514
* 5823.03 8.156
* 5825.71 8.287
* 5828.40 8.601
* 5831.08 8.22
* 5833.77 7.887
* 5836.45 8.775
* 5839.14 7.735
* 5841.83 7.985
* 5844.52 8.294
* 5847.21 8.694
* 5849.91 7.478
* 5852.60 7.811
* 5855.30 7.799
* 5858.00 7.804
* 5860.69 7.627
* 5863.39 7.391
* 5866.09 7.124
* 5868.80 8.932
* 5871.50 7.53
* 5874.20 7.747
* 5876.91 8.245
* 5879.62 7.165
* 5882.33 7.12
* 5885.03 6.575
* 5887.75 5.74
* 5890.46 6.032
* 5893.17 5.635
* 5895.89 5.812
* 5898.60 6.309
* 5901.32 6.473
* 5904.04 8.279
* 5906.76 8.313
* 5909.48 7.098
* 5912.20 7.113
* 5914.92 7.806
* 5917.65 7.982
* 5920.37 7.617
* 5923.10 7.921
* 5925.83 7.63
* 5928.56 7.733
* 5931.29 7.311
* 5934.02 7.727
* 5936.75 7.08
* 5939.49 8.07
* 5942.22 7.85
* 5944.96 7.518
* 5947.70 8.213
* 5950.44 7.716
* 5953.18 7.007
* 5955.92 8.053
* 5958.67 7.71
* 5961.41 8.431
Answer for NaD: 4.0 AA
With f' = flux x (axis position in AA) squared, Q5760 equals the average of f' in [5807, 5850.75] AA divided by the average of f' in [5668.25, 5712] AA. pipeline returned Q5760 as 1.16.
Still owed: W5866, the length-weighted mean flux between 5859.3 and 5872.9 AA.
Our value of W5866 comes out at 7.73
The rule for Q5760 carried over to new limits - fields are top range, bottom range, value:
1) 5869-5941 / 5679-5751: 1.02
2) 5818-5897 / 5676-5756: 1.05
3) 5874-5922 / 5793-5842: 0.90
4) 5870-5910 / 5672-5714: 1.00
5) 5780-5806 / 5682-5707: 1.09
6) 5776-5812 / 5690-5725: 1.10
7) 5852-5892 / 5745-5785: 0.98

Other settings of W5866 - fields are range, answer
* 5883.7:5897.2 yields 5.95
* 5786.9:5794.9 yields 8.27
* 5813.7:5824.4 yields 7.73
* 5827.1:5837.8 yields 8.37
